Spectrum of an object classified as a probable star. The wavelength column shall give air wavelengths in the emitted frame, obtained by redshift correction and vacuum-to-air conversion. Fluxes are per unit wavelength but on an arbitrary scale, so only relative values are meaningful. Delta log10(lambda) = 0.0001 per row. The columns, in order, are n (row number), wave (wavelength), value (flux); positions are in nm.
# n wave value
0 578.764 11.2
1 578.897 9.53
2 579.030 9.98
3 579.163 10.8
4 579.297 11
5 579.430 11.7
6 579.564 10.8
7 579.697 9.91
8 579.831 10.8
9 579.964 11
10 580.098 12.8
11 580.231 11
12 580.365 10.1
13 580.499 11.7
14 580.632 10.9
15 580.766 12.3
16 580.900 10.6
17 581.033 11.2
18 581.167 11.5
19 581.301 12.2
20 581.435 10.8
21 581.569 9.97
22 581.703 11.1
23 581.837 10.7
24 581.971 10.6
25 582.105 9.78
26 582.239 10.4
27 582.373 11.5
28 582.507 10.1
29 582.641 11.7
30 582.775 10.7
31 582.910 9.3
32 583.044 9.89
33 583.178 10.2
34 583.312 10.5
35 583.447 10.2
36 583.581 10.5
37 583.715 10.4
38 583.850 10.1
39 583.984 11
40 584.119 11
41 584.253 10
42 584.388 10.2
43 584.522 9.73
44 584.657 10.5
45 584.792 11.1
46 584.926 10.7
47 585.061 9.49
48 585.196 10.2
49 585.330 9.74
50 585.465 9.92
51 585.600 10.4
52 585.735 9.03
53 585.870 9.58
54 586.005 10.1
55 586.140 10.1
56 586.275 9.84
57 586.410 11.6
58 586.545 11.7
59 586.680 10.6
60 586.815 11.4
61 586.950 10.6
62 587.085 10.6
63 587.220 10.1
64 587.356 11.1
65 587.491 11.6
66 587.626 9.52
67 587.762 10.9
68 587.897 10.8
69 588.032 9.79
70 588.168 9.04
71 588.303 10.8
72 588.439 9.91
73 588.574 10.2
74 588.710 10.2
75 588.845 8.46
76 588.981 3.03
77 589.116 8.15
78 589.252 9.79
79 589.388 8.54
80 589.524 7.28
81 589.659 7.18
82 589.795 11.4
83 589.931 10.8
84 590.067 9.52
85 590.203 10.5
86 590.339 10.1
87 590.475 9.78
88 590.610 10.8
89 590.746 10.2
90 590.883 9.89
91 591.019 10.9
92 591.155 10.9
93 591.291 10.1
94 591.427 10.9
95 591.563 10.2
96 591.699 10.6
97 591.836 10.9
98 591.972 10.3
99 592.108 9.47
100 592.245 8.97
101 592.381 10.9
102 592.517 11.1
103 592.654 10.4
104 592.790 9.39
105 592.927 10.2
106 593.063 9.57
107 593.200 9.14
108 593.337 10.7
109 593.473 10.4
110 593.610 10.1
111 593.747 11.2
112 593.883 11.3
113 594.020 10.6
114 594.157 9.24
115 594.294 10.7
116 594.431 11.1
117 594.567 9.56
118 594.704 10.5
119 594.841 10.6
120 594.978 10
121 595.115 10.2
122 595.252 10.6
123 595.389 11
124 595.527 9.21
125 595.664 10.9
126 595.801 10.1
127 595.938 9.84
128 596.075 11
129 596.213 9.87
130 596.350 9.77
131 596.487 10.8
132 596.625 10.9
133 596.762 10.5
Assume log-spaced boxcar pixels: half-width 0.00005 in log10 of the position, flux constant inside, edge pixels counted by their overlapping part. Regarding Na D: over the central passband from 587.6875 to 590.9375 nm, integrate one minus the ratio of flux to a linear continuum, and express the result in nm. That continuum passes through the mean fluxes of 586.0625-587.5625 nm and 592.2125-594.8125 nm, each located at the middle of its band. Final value 0.358 nm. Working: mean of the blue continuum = 10.8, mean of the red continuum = 10.3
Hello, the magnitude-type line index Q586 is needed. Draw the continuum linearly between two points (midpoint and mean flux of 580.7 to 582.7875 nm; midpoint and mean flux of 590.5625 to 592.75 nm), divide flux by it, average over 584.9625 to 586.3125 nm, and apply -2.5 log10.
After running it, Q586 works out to 0.09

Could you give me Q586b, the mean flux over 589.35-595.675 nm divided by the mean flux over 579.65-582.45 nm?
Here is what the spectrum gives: 0.92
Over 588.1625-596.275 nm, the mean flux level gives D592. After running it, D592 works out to 9.98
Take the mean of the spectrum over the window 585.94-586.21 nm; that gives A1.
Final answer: 10.1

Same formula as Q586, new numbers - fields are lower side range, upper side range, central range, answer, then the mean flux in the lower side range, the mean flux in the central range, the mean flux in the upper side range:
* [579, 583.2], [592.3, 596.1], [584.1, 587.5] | 0.03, 10.9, 10.4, 10.3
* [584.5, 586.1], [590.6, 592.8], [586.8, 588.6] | -0.03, 10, 10.4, 10.4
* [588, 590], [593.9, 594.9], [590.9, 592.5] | -0.08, 8.95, 10.4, 10.4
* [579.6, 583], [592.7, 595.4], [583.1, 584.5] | 0.04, 10.9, 10.4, 10.3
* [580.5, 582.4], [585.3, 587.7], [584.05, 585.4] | 0.04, 11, 10.3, 10.4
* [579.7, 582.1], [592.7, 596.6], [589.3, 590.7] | 0.10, 11.1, 9.61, 10.3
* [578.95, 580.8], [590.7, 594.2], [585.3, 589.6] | 0.08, 11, 9.82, 10.3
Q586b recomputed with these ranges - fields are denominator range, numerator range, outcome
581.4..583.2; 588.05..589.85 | 0.84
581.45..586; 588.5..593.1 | 0.94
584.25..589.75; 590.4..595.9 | 1.05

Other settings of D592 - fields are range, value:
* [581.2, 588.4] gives 10.4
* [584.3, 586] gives 10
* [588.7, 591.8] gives 9.53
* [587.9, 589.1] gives 9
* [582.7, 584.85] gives 10.3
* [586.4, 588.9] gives 10.5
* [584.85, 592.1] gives 9.99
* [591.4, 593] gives 10.3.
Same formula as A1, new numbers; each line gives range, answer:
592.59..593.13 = 9.9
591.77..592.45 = 10.1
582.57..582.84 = 11.2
